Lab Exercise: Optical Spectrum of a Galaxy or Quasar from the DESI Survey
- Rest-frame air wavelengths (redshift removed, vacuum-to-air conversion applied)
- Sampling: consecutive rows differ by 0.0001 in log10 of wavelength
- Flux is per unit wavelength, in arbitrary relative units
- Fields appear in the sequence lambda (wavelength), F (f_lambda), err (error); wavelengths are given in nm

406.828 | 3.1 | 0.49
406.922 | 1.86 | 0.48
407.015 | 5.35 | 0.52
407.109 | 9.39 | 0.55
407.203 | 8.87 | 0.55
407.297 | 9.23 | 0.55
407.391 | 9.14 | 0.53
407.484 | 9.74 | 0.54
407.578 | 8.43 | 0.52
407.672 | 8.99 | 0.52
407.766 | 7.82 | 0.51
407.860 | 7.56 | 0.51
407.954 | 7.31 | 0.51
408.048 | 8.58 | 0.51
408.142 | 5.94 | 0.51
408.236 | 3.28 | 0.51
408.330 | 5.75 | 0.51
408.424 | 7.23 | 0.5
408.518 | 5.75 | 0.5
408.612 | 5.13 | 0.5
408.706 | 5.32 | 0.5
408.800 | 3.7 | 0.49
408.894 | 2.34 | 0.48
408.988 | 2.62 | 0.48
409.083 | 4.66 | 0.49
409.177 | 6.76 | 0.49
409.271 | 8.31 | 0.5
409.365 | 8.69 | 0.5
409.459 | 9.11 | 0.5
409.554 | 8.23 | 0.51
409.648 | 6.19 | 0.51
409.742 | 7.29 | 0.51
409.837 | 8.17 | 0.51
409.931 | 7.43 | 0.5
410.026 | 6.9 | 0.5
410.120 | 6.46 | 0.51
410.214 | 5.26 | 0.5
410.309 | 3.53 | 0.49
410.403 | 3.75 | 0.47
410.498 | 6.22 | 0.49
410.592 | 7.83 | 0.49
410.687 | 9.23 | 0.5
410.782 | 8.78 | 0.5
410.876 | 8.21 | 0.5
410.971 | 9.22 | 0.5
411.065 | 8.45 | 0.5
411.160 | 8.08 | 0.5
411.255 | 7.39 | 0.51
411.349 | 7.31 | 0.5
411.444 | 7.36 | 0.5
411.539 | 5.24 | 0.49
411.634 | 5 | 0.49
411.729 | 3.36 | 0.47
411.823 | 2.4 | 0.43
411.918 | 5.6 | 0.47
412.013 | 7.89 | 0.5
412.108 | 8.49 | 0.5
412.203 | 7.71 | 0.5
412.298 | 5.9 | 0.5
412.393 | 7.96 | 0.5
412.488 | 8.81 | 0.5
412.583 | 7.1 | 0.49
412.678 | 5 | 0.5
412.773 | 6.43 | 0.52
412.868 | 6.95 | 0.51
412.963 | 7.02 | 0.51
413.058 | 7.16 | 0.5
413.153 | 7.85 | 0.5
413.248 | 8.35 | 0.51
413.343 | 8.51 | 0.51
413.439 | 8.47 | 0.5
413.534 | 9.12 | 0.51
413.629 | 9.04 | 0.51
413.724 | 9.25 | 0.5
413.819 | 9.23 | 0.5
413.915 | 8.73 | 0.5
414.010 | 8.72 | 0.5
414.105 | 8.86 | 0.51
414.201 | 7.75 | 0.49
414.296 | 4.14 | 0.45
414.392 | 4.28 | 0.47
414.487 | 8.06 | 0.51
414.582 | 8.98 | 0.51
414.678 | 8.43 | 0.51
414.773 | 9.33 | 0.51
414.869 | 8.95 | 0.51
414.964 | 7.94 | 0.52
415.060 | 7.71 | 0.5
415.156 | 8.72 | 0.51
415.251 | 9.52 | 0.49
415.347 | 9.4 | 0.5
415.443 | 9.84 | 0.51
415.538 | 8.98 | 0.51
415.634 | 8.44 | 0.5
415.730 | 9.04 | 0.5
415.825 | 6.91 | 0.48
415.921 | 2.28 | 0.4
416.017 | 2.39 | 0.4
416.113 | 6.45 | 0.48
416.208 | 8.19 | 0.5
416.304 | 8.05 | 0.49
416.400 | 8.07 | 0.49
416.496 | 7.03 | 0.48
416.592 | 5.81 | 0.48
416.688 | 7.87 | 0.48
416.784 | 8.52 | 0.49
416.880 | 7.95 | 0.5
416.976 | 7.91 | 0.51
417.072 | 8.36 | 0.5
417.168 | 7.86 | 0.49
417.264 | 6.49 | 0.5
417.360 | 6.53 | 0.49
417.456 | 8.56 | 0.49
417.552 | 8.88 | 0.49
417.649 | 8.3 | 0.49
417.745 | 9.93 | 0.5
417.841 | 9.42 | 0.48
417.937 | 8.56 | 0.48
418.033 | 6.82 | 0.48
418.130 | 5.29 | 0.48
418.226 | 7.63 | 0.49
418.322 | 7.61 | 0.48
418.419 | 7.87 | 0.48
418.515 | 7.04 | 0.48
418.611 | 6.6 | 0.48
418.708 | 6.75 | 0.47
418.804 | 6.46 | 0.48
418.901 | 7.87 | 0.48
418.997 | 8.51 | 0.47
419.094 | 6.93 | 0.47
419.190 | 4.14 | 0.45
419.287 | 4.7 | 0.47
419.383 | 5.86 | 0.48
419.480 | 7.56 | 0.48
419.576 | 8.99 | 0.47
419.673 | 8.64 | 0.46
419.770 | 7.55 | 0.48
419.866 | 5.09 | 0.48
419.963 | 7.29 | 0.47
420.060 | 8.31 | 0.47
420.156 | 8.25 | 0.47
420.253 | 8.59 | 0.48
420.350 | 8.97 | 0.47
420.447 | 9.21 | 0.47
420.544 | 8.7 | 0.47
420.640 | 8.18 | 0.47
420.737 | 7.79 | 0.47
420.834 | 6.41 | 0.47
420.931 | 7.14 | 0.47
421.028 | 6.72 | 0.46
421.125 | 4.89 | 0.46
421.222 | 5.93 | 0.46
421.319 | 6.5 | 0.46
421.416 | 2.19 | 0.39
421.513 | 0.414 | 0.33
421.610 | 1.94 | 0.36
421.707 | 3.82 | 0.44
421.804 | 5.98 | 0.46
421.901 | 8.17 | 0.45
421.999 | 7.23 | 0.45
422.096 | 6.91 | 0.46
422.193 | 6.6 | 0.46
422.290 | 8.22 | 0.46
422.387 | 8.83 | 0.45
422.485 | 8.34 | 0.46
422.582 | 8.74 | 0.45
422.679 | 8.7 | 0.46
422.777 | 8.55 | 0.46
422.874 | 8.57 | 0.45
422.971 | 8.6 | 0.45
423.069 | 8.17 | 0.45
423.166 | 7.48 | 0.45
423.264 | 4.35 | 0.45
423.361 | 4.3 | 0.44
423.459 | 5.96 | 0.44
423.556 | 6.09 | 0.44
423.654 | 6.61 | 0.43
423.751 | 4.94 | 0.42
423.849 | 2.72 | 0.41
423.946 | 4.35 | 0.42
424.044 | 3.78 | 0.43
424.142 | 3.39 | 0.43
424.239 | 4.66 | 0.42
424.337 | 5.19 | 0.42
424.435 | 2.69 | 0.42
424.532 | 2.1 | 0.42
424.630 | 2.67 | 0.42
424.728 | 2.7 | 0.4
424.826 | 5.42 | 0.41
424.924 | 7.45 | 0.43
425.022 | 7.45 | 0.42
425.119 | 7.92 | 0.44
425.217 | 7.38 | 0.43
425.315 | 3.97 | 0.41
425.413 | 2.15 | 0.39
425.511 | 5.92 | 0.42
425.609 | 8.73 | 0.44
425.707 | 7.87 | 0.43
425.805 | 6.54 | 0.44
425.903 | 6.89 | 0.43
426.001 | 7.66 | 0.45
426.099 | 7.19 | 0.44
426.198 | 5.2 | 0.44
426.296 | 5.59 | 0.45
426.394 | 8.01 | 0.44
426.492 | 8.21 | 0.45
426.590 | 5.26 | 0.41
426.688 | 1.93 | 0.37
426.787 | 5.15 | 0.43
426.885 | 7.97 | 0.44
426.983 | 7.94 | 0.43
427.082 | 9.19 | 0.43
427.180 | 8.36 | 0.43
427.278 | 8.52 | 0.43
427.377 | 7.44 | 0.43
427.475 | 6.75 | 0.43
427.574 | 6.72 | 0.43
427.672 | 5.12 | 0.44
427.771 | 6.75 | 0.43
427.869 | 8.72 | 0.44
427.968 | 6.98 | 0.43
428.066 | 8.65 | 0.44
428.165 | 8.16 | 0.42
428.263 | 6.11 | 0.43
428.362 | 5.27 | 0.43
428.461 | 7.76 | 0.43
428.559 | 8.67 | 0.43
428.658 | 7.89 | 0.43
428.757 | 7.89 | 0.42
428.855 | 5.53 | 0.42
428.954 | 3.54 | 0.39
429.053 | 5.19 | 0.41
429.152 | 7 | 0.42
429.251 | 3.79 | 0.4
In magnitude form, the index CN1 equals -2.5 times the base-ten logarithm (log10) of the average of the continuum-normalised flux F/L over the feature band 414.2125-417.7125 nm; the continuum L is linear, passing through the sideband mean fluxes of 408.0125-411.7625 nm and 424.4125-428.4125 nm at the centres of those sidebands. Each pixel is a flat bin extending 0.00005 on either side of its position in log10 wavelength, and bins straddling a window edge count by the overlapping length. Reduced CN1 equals -0.19 mag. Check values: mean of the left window 6.46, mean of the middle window 7.63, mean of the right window 6.39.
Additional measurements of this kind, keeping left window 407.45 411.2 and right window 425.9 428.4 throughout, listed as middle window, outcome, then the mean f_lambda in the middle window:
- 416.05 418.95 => -0.112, 7.6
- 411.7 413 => 0.049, 6.51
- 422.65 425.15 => 0.240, 5.53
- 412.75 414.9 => -0.172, 7.99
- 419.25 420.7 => -0.132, 7.75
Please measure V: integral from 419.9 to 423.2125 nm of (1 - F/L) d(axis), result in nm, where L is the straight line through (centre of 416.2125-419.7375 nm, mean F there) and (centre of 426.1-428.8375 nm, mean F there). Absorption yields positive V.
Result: 0.12 nm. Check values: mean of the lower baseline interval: 7.49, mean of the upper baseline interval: 7.03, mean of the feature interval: 7.06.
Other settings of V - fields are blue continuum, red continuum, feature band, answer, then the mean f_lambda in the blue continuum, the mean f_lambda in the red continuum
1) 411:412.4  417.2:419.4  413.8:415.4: -0.30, 6.54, 7.27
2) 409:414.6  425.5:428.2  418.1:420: 0.05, 7.19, 7.06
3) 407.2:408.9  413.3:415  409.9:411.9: 0.26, 6.9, 8.21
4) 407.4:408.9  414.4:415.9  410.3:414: 0.19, 6.61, 8.45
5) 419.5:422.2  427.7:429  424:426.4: 0.48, 6.67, 7.05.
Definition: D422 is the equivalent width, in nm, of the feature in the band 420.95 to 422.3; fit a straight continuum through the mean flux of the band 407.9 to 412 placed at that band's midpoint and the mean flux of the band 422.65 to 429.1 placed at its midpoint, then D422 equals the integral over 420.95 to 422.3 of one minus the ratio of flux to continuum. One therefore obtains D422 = 0.201 nm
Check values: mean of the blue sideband 6.37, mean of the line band 5.35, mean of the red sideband 6.26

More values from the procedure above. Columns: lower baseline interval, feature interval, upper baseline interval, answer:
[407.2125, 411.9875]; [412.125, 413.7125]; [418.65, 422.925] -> -0.20 nm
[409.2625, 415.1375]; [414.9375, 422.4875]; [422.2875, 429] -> -0.31 nm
